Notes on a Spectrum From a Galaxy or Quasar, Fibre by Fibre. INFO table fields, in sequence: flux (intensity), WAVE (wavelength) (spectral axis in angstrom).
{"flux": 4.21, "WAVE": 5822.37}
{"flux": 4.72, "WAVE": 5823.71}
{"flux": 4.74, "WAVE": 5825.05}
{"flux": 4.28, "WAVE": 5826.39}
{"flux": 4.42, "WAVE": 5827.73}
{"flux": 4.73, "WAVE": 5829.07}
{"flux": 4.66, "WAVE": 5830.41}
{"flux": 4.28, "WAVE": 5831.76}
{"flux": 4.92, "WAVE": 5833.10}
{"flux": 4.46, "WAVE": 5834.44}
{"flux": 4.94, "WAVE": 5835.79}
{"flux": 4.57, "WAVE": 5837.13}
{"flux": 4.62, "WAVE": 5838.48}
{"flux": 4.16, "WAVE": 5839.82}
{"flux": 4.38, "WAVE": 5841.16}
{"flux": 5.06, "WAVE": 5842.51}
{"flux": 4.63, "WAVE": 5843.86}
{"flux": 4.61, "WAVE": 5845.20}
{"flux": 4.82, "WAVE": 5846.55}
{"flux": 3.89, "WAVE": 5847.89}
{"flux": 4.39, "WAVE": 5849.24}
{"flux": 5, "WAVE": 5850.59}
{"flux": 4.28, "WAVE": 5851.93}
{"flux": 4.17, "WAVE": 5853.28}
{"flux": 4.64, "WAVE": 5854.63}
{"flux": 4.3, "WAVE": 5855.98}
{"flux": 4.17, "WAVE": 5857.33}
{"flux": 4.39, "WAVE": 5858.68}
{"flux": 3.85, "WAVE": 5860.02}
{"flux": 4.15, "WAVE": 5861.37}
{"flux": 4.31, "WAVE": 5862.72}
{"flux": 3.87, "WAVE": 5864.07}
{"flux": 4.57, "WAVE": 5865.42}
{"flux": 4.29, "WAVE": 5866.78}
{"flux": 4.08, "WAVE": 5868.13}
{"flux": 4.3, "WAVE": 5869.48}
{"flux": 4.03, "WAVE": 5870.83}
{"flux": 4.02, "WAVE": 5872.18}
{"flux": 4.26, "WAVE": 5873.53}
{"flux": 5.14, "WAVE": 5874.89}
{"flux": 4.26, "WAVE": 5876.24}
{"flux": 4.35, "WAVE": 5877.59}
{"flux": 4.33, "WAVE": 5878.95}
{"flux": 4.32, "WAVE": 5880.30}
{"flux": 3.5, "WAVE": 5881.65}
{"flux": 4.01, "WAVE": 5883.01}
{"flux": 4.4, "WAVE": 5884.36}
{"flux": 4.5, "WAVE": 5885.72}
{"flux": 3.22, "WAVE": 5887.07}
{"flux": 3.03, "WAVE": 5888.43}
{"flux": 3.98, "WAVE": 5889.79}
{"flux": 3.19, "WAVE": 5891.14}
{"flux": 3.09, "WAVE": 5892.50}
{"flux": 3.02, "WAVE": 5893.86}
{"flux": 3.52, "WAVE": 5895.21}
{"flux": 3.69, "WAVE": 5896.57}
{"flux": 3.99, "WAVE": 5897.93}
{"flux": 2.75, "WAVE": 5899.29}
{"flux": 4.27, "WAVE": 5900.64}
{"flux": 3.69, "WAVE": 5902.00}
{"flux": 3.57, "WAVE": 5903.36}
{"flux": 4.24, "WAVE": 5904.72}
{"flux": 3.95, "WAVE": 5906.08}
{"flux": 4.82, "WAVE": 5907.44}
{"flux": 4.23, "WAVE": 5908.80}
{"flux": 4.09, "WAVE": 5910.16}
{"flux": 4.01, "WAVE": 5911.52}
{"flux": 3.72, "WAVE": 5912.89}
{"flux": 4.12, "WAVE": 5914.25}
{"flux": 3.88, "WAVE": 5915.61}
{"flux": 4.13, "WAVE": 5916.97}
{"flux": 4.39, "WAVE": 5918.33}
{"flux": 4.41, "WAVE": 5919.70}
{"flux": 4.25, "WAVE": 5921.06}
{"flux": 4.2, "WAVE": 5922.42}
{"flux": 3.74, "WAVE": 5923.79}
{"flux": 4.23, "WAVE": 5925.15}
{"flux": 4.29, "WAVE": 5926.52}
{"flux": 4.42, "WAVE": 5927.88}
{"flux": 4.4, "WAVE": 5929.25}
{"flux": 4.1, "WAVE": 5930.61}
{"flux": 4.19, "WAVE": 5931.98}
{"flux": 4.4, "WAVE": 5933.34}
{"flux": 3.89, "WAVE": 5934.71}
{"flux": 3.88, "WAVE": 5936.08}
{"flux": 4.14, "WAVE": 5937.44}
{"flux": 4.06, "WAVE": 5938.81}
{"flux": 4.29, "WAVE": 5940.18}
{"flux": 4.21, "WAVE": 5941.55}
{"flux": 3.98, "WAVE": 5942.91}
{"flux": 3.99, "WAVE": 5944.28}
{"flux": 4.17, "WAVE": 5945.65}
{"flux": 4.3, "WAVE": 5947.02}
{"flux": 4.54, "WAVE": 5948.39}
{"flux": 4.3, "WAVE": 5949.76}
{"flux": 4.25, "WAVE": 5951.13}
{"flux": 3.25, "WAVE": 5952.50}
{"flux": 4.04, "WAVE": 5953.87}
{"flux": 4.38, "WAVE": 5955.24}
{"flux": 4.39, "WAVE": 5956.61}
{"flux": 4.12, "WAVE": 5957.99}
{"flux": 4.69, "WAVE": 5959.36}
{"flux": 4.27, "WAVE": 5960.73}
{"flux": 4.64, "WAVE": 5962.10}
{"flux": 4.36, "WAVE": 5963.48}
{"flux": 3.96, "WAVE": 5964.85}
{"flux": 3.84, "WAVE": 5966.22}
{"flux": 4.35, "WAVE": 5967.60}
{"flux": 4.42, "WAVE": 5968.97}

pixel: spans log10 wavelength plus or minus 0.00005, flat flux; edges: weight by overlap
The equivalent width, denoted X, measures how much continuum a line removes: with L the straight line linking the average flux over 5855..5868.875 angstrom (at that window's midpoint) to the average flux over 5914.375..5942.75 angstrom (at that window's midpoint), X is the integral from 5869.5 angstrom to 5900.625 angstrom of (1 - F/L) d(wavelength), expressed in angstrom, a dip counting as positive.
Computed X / 2.5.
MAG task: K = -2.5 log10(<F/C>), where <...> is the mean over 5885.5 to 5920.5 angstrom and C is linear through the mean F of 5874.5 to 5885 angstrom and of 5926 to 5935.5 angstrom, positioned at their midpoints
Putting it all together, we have 0.117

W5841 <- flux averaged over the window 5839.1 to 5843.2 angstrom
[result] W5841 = 4.53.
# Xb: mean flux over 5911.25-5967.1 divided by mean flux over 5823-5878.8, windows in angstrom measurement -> 0.94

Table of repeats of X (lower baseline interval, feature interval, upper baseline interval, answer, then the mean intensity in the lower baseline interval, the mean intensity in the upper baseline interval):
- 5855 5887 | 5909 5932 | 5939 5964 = 0.39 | 4.22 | 4.23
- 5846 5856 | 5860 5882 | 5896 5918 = 0.16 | 4.44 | 3.96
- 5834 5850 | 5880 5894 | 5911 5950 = 2.20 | 4.55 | 4.16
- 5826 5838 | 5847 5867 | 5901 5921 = 0.65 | 4.59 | 4.1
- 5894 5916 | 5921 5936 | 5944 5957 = -0.55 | 3.89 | 4.16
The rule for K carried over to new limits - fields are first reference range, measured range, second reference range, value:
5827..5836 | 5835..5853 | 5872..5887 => -0.009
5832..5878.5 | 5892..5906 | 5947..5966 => 0.199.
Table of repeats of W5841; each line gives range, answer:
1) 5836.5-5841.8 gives 4.43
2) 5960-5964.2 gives 4.42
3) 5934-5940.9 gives 4.05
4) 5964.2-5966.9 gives 3.9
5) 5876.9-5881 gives 4.33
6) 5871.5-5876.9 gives 4.42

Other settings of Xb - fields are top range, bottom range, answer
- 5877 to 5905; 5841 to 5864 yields 0.85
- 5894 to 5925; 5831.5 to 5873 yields 0.90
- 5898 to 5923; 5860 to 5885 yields 0.96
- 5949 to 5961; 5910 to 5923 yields 1.02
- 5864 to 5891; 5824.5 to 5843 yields 0.90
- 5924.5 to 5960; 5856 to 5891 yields 1.02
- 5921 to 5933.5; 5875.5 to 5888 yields 1.03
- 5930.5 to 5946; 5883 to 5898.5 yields 1.14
